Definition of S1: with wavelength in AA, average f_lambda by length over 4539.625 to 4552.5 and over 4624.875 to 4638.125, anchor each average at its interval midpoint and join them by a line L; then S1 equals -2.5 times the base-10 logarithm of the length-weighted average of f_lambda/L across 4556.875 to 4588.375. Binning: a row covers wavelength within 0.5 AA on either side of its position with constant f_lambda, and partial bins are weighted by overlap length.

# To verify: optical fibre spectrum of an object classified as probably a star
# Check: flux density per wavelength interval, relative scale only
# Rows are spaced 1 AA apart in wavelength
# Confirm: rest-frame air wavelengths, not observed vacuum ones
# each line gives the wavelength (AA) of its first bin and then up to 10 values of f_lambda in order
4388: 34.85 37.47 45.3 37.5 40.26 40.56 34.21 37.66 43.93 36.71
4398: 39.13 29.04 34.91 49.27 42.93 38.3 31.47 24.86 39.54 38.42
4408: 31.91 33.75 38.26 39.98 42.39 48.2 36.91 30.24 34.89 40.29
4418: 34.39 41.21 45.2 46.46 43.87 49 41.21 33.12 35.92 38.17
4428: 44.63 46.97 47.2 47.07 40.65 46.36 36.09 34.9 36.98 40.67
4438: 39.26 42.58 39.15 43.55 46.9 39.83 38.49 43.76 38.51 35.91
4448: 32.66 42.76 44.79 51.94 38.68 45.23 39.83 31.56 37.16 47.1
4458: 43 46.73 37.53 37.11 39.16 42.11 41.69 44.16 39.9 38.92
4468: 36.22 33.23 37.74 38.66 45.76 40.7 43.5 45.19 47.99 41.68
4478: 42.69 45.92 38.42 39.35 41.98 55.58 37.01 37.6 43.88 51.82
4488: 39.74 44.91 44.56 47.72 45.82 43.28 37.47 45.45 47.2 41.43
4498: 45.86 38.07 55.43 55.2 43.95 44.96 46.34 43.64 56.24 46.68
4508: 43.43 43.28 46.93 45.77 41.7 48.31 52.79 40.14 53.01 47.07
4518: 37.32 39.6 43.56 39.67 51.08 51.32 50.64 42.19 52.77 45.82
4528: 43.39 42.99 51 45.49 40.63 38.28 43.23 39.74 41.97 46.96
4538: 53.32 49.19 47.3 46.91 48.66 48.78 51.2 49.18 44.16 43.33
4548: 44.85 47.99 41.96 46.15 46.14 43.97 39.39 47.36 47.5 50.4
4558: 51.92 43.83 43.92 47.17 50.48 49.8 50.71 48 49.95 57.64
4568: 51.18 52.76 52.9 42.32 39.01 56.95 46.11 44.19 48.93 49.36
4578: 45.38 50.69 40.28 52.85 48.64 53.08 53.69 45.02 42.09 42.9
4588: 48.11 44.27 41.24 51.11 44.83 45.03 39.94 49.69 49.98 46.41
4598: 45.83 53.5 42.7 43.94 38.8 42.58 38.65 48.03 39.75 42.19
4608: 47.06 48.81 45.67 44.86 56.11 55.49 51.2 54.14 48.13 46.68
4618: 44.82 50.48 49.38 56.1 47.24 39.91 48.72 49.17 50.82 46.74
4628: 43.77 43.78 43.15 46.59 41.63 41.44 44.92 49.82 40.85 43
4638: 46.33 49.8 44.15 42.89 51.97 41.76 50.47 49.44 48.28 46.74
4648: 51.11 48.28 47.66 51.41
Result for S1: -0.05 mag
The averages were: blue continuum 46.7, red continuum 45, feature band 48.4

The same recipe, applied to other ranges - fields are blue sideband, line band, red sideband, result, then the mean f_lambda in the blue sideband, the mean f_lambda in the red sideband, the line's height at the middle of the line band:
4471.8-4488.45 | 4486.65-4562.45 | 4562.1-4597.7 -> -0.01 mag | 43.4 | 47.9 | 45.4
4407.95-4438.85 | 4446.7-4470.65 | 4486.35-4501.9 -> 0.07 mag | 40.3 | 45.5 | 42.9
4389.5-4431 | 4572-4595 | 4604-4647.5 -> -0.03 mag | 39.3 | 46.9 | 45.4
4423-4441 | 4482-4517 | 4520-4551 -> -0.03 mag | 41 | 46.1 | 44.3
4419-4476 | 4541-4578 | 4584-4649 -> -0.07 mag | 41.2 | 46.5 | 44.7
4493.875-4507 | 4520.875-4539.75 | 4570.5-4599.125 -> 0.02 mag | 46.5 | 46.9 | 46.6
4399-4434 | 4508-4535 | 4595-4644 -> -0.05 mag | 39.7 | 46.5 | 43.2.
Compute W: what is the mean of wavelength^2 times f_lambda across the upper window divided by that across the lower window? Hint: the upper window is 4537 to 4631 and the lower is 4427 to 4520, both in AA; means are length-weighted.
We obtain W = 1.2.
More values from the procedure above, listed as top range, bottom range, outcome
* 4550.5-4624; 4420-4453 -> 1.22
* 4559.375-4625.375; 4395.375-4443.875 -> 1.29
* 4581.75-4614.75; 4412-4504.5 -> 1.18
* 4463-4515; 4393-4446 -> 1.14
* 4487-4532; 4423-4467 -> 1.15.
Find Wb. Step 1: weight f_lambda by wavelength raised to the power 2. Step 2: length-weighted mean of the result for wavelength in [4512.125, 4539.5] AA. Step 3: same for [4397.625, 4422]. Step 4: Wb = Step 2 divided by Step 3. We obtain 1.3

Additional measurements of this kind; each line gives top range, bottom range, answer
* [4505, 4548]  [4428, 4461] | 1.15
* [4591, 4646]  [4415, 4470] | 1.24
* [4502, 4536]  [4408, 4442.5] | 1.16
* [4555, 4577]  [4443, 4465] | 1.26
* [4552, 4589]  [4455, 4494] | 1.19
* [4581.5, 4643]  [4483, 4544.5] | 1.06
